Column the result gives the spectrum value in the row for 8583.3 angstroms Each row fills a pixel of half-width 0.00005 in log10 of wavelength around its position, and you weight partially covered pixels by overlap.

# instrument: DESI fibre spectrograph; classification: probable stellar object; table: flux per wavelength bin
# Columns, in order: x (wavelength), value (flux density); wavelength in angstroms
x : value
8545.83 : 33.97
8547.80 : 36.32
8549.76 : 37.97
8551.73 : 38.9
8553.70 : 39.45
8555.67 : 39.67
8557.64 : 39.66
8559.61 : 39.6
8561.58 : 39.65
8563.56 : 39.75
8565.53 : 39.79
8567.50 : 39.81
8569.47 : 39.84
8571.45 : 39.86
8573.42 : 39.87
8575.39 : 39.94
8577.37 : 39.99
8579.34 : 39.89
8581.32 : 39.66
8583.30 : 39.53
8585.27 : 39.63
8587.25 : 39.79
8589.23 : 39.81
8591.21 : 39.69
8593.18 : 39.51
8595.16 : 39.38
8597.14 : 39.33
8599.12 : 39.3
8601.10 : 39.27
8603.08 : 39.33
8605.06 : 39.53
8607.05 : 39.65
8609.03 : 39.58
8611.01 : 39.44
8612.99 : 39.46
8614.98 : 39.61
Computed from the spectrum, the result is 39.53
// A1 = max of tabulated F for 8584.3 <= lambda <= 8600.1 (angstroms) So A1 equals 39.81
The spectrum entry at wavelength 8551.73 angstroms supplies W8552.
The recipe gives 38.9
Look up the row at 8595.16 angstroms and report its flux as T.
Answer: 39.38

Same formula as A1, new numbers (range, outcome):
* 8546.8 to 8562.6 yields 39.67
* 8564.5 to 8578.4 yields 39.99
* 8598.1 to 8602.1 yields 39.3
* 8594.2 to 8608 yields 39.65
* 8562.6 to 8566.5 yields 39.79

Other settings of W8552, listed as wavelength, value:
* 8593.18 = 39.51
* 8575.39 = 39.94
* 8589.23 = 39.81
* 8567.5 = 39.81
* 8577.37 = 39.99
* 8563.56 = 39.75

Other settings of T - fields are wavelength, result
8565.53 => 39.79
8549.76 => 37.97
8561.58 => 39.65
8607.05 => 39.65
